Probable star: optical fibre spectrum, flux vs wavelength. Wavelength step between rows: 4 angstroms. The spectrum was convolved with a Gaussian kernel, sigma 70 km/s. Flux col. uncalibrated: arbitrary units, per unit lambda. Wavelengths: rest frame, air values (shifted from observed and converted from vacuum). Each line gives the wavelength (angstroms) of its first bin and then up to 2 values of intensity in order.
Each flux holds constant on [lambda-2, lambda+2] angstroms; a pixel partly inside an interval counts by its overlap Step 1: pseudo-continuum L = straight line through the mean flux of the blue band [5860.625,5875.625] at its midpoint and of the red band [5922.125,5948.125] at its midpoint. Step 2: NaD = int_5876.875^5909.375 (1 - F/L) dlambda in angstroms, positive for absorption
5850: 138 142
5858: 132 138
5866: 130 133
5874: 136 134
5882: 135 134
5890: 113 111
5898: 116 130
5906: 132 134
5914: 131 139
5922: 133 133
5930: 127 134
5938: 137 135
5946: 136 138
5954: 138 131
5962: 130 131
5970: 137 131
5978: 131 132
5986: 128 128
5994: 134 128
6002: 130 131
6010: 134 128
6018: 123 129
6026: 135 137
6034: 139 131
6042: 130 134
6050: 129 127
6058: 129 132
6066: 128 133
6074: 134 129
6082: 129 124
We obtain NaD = 2.0 angstroms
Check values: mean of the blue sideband 134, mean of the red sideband 134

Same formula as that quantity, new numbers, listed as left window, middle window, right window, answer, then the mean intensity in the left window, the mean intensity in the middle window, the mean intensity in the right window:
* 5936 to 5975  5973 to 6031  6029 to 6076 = 1.2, 134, 130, 132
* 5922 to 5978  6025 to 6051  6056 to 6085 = -0.5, 134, 134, 130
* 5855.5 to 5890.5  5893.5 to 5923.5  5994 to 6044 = 0.7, 133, 129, 131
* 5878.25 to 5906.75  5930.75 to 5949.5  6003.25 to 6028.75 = -1.2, 125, 135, 130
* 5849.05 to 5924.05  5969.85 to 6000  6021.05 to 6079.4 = 0.2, 131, 131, 132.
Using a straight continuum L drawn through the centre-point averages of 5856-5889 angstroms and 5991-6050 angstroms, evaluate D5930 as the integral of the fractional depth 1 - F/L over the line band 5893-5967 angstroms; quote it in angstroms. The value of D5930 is 0.5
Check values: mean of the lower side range 133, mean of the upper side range 131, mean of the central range 132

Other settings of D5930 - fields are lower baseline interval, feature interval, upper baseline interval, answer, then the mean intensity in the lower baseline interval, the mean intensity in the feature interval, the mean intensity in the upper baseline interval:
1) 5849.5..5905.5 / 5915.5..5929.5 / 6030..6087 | -0.4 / 130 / 134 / 131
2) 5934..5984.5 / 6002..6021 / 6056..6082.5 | 0.5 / 134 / 129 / 131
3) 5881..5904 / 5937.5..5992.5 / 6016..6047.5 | -2.3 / 123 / 133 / 132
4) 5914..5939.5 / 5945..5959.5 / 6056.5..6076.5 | -0.3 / 134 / 136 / 131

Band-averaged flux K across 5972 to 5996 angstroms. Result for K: 131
